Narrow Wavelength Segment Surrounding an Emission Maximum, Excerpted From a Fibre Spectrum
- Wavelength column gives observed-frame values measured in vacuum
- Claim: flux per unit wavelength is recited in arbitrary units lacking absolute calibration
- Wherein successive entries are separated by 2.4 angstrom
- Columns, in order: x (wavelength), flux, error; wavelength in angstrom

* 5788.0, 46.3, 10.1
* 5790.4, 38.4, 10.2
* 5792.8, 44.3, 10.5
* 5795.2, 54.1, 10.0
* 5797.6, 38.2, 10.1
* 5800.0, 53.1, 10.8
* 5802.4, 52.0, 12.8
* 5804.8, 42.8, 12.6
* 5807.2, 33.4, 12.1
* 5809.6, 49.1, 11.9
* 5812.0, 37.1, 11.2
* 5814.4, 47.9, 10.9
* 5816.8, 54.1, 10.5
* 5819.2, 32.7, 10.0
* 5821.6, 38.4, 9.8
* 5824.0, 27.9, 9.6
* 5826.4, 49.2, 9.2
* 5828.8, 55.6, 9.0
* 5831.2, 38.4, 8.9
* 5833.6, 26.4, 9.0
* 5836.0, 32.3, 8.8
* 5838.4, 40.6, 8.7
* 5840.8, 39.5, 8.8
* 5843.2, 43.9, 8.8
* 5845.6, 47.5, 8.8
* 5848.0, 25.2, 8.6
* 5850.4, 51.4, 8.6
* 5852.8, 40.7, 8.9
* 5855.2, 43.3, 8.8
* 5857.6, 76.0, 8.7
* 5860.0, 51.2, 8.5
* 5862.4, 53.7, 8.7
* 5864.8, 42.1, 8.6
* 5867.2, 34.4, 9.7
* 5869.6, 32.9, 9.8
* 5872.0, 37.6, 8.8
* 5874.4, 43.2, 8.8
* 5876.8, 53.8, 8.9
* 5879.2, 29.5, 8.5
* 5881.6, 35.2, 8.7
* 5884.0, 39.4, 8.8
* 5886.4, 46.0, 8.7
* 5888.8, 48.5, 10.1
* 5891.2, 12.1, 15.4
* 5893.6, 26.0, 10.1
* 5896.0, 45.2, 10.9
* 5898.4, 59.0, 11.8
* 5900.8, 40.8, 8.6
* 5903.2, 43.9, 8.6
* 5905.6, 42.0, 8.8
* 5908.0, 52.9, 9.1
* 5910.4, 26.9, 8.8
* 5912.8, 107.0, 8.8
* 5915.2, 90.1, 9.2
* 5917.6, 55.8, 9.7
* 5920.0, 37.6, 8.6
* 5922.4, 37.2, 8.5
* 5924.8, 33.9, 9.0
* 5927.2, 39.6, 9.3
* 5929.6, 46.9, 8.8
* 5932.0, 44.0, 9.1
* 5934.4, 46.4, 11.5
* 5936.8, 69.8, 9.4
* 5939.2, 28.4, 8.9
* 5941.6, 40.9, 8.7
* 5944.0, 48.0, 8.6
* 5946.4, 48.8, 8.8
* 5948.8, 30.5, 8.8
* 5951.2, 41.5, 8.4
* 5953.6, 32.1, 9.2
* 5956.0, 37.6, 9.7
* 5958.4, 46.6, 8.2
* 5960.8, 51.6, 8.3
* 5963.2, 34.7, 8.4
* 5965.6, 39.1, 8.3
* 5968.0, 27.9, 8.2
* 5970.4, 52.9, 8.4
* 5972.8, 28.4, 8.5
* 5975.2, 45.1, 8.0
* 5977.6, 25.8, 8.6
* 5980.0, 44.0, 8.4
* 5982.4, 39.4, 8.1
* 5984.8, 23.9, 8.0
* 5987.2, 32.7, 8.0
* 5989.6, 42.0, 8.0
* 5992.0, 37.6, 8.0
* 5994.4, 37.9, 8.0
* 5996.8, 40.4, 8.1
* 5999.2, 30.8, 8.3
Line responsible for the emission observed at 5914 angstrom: [O III] 5007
